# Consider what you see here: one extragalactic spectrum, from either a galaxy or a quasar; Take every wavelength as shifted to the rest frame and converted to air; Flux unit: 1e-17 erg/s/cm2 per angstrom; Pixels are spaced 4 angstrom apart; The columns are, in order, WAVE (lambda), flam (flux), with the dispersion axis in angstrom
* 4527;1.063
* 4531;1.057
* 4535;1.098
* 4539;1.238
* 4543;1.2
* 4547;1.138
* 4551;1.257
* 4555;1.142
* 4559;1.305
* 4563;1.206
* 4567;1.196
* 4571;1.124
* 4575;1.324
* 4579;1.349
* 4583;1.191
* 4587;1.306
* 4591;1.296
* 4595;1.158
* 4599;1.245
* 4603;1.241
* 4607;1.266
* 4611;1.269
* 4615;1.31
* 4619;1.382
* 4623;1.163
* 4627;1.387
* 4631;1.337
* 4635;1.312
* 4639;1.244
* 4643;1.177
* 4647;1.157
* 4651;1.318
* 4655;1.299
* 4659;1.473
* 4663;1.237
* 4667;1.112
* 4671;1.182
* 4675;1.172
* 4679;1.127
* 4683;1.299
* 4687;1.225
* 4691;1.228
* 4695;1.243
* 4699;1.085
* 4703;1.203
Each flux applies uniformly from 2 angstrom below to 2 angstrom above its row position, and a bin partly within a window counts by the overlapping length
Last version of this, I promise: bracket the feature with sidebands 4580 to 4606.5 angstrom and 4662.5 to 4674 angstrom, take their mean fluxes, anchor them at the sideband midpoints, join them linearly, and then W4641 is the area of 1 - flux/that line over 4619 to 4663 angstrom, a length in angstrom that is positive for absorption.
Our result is -3.4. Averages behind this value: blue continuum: 1.25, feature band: 1.29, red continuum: 1.17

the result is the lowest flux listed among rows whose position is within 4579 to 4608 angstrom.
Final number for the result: 1.158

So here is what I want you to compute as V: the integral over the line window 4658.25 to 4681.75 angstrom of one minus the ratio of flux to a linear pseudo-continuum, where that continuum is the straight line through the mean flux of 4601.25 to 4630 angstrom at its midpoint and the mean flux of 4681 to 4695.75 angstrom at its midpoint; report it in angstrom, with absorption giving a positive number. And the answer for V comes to 1.0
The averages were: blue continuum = 1.29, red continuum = 1.25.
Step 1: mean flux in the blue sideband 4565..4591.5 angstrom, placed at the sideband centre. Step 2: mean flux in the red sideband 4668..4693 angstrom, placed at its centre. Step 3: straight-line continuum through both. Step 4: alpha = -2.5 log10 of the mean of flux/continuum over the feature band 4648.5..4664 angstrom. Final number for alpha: -0.10 mag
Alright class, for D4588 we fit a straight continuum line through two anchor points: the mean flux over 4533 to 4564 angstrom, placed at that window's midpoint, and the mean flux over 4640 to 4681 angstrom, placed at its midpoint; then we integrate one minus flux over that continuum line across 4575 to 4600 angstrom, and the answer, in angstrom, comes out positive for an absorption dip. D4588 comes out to -1.2 angstrom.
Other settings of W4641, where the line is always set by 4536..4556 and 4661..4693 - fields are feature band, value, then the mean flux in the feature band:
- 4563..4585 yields -0.7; 1.23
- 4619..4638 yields -1.7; 1.31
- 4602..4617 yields -1.0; 1.27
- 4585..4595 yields -0.7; 1.27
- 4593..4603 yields -0.1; 1.21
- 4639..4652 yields -0.2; 1.21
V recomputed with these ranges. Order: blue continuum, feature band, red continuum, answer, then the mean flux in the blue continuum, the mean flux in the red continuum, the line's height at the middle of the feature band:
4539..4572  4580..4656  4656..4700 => -3.5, 1.2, 1.22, 1.21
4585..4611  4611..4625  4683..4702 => -0.4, 1.25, 1.21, 1.24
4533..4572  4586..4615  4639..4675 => -1.0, 1.19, 1.24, 1.21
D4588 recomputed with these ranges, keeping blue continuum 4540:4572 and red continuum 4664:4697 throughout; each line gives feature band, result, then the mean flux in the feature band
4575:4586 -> -0.8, 1.28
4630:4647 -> -0.7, 1.25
